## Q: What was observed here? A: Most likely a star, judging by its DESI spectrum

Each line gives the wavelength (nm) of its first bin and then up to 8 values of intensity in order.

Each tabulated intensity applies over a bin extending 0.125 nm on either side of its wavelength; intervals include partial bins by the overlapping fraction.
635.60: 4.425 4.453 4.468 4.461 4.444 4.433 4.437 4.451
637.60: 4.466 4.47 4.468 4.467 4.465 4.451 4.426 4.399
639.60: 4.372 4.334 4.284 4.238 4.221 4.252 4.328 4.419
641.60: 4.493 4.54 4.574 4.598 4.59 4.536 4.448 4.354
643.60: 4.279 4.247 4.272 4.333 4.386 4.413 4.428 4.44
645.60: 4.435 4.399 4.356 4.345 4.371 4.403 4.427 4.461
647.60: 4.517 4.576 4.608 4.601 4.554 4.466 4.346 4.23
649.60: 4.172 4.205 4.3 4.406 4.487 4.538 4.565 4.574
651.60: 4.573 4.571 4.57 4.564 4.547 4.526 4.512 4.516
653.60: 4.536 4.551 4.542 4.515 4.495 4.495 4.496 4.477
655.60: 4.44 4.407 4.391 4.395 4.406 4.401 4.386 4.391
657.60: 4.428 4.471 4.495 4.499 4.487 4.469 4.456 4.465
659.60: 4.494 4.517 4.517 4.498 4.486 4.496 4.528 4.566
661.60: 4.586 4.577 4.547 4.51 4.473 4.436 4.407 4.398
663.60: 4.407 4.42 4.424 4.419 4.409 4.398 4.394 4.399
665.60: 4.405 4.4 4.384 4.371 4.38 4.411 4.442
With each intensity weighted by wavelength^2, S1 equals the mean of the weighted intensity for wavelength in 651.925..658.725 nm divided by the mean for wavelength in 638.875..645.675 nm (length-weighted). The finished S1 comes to 1.1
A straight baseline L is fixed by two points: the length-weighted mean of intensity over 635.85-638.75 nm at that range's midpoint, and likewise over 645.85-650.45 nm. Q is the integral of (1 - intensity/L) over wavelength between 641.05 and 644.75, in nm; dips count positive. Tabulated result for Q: 0.00 nm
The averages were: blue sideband 4.46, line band 4.43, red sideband 4.41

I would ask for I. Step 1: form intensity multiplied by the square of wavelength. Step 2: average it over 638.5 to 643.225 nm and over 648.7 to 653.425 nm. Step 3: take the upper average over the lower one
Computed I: 1.04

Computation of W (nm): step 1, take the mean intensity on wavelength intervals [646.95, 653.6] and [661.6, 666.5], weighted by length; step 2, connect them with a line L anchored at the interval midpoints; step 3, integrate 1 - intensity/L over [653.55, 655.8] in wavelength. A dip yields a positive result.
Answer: -0.02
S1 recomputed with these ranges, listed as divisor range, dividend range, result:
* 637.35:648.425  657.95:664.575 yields 1.07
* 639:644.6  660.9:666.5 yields 1.08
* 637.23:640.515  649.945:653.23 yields 1.07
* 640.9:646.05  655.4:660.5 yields 1.05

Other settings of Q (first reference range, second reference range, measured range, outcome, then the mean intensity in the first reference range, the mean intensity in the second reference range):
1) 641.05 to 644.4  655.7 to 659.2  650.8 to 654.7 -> -0.10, 4.43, 4.43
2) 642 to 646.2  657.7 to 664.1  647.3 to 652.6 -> -0.04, 4.42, 4.49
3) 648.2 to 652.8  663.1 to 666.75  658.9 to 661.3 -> -0.04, 4.46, 4.4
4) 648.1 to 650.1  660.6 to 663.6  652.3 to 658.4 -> -0.05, 4.38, 4.5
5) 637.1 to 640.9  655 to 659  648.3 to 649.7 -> 0.01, 4.39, 4.44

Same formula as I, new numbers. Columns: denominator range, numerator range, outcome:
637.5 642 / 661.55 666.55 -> 1.09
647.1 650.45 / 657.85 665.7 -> 1.05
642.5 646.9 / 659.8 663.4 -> 1.08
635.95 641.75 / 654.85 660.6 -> 1.07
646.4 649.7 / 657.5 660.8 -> 1.04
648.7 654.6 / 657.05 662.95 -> 1.03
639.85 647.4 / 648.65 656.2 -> 1.04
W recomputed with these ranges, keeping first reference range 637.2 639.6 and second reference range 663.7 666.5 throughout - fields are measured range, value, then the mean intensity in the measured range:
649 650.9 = 0.043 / 4.33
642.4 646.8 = 0.042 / 4.39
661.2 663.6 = -0.048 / 4.5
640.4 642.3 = 0.016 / 4.4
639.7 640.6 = 0.033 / 4.28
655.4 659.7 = -0.025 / 4.44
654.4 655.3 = -0.016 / 4.5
